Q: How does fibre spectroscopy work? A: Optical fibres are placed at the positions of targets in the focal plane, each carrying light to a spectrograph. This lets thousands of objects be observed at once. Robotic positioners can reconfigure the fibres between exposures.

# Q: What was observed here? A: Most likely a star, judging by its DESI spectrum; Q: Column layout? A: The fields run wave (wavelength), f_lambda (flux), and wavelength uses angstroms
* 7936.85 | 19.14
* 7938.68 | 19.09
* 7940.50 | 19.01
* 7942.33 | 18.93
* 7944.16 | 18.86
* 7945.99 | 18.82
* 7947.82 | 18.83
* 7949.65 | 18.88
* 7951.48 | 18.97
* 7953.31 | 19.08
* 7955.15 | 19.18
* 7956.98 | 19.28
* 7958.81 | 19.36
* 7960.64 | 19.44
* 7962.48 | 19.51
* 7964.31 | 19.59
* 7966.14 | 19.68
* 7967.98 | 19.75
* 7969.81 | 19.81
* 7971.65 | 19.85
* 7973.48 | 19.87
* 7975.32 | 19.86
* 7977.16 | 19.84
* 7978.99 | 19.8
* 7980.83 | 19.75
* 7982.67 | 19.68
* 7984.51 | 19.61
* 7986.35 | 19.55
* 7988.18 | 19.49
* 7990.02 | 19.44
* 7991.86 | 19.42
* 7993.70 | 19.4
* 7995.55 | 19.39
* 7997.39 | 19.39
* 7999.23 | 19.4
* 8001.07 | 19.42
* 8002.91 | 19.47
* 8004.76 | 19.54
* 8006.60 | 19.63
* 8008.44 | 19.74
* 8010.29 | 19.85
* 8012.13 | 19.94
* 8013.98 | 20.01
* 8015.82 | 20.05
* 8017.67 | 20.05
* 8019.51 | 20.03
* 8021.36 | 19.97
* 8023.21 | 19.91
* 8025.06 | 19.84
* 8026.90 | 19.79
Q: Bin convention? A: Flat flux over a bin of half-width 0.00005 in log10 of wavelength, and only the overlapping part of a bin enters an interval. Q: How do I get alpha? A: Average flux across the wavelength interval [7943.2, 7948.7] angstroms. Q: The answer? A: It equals 18.8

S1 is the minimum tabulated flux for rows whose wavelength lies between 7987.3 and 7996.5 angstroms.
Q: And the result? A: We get 19.39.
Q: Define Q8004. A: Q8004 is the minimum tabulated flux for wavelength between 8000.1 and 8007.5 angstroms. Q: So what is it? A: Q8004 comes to 19.42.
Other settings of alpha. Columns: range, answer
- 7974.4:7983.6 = 19.8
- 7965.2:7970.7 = 19.8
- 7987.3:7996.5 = 19.4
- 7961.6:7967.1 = 19.6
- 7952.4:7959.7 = 19.2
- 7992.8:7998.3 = 19.4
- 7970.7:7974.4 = 19.9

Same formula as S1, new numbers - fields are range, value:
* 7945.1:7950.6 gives 18.82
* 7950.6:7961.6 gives 18.97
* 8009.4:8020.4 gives 19.85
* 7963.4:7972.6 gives 19.59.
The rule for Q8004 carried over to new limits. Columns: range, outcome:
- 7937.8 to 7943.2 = 18.93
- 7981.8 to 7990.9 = 19.44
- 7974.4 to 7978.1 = 19.84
